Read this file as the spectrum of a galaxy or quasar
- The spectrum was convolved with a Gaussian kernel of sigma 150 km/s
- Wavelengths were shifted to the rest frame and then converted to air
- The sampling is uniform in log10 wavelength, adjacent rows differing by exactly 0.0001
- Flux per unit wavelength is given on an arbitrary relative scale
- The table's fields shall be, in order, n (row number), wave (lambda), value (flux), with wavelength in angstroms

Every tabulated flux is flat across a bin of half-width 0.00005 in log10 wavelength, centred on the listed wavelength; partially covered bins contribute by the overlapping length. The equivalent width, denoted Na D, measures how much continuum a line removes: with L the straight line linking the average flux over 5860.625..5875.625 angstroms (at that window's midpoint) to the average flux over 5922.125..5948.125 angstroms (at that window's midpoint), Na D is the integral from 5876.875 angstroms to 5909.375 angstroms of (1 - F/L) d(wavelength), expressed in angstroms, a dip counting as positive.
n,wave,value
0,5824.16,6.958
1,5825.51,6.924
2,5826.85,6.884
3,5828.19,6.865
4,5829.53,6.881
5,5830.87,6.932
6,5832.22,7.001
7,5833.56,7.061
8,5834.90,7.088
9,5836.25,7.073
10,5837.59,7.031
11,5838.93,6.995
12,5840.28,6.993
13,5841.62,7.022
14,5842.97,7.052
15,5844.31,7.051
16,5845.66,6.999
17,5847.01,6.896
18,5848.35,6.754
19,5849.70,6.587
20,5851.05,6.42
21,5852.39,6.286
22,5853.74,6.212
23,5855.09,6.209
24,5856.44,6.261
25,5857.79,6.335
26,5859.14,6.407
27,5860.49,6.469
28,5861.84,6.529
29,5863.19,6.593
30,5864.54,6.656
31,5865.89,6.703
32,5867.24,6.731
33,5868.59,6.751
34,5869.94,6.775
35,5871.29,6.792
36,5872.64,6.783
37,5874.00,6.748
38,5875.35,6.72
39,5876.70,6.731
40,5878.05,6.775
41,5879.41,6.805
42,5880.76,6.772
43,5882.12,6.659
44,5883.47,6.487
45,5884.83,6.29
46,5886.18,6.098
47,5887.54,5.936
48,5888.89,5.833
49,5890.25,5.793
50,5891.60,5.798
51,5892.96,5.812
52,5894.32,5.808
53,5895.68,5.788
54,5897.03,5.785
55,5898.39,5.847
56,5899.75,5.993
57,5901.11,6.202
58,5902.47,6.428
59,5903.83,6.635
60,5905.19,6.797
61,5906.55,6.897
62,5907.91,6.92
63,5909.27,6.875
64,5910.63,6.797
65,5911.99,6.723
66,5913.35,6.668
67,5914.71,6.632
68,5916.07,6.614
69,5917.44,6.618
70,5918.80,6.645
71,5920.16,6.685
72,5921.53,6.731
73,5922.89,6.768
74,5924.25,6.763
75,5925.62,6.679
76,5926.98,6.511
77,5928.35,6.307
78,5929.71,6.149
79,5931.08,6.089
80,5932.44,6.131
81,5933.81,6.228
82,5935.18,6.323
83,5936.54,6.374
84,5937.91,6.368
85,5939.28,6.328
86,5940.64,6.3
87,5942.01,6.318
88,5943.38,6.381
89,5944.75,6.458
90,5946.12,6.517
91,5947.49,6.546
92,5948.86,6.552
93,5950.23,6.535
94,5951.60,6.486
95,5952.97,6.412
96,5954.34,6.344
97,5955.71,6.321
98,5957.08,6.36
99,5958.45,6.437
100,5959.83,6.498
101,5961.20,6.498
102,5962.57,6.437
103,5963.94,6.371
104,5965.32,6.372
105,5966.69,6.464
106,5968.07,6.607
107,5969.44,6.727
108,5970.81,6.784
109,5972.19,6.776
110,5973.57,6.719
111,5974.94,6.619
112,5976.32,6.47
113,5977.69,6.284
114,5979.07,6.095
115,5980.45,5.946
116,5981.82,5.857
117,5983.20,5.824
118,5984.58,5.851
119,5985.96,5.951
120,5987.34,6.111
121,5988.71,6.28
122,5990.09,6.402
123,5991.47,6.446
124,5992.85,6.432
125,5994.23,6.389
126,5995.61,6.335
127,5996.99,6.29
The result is 1.5 angstroms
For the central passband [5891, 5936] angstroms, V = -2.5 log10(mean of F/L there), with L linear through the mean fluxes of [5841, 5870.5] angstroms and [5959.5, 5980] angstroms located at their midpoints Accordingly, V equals 0.02 mag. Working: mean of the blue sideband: 6.62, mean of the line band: 6.41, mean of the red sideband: 6.51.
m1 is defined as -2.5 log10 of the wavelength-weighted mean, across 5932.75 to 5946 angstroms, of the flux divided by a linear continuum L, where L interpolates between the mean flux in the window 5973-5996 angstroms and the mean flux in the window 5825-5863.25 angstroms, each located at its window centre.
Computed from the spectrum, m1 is 0.01 mag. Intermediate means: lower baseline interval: 6.75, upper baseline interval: 6.23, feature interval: 6.34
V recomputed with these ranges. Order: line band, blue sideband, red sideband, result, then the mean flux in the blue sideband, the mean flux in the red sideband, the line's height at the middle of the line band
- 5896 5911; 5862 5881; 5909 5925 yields 0.04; 6.73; 6.71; 6.71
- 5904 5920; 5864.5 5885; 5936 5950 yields -0.03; 6.71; 6.42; 6.55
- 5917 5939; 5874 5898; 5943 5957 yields -0.01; 6.24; 6.45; 6.38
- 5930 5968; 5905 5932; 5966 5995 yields 0.02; 6.64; 6.34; 6.49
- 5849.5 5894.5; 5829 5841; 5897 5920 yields 0.06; 7.01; 6.56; 6.78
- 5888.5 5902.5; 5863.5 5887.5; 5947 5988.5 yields 0.12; 6.64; 6.37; 6.58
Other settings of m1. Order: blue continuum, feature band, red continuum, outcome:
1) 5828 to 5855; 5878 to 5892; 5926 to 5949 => 0.057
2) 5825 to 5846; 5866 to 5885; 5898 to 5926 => 0.014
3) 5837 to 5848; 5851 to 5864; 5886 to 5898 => 0.046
